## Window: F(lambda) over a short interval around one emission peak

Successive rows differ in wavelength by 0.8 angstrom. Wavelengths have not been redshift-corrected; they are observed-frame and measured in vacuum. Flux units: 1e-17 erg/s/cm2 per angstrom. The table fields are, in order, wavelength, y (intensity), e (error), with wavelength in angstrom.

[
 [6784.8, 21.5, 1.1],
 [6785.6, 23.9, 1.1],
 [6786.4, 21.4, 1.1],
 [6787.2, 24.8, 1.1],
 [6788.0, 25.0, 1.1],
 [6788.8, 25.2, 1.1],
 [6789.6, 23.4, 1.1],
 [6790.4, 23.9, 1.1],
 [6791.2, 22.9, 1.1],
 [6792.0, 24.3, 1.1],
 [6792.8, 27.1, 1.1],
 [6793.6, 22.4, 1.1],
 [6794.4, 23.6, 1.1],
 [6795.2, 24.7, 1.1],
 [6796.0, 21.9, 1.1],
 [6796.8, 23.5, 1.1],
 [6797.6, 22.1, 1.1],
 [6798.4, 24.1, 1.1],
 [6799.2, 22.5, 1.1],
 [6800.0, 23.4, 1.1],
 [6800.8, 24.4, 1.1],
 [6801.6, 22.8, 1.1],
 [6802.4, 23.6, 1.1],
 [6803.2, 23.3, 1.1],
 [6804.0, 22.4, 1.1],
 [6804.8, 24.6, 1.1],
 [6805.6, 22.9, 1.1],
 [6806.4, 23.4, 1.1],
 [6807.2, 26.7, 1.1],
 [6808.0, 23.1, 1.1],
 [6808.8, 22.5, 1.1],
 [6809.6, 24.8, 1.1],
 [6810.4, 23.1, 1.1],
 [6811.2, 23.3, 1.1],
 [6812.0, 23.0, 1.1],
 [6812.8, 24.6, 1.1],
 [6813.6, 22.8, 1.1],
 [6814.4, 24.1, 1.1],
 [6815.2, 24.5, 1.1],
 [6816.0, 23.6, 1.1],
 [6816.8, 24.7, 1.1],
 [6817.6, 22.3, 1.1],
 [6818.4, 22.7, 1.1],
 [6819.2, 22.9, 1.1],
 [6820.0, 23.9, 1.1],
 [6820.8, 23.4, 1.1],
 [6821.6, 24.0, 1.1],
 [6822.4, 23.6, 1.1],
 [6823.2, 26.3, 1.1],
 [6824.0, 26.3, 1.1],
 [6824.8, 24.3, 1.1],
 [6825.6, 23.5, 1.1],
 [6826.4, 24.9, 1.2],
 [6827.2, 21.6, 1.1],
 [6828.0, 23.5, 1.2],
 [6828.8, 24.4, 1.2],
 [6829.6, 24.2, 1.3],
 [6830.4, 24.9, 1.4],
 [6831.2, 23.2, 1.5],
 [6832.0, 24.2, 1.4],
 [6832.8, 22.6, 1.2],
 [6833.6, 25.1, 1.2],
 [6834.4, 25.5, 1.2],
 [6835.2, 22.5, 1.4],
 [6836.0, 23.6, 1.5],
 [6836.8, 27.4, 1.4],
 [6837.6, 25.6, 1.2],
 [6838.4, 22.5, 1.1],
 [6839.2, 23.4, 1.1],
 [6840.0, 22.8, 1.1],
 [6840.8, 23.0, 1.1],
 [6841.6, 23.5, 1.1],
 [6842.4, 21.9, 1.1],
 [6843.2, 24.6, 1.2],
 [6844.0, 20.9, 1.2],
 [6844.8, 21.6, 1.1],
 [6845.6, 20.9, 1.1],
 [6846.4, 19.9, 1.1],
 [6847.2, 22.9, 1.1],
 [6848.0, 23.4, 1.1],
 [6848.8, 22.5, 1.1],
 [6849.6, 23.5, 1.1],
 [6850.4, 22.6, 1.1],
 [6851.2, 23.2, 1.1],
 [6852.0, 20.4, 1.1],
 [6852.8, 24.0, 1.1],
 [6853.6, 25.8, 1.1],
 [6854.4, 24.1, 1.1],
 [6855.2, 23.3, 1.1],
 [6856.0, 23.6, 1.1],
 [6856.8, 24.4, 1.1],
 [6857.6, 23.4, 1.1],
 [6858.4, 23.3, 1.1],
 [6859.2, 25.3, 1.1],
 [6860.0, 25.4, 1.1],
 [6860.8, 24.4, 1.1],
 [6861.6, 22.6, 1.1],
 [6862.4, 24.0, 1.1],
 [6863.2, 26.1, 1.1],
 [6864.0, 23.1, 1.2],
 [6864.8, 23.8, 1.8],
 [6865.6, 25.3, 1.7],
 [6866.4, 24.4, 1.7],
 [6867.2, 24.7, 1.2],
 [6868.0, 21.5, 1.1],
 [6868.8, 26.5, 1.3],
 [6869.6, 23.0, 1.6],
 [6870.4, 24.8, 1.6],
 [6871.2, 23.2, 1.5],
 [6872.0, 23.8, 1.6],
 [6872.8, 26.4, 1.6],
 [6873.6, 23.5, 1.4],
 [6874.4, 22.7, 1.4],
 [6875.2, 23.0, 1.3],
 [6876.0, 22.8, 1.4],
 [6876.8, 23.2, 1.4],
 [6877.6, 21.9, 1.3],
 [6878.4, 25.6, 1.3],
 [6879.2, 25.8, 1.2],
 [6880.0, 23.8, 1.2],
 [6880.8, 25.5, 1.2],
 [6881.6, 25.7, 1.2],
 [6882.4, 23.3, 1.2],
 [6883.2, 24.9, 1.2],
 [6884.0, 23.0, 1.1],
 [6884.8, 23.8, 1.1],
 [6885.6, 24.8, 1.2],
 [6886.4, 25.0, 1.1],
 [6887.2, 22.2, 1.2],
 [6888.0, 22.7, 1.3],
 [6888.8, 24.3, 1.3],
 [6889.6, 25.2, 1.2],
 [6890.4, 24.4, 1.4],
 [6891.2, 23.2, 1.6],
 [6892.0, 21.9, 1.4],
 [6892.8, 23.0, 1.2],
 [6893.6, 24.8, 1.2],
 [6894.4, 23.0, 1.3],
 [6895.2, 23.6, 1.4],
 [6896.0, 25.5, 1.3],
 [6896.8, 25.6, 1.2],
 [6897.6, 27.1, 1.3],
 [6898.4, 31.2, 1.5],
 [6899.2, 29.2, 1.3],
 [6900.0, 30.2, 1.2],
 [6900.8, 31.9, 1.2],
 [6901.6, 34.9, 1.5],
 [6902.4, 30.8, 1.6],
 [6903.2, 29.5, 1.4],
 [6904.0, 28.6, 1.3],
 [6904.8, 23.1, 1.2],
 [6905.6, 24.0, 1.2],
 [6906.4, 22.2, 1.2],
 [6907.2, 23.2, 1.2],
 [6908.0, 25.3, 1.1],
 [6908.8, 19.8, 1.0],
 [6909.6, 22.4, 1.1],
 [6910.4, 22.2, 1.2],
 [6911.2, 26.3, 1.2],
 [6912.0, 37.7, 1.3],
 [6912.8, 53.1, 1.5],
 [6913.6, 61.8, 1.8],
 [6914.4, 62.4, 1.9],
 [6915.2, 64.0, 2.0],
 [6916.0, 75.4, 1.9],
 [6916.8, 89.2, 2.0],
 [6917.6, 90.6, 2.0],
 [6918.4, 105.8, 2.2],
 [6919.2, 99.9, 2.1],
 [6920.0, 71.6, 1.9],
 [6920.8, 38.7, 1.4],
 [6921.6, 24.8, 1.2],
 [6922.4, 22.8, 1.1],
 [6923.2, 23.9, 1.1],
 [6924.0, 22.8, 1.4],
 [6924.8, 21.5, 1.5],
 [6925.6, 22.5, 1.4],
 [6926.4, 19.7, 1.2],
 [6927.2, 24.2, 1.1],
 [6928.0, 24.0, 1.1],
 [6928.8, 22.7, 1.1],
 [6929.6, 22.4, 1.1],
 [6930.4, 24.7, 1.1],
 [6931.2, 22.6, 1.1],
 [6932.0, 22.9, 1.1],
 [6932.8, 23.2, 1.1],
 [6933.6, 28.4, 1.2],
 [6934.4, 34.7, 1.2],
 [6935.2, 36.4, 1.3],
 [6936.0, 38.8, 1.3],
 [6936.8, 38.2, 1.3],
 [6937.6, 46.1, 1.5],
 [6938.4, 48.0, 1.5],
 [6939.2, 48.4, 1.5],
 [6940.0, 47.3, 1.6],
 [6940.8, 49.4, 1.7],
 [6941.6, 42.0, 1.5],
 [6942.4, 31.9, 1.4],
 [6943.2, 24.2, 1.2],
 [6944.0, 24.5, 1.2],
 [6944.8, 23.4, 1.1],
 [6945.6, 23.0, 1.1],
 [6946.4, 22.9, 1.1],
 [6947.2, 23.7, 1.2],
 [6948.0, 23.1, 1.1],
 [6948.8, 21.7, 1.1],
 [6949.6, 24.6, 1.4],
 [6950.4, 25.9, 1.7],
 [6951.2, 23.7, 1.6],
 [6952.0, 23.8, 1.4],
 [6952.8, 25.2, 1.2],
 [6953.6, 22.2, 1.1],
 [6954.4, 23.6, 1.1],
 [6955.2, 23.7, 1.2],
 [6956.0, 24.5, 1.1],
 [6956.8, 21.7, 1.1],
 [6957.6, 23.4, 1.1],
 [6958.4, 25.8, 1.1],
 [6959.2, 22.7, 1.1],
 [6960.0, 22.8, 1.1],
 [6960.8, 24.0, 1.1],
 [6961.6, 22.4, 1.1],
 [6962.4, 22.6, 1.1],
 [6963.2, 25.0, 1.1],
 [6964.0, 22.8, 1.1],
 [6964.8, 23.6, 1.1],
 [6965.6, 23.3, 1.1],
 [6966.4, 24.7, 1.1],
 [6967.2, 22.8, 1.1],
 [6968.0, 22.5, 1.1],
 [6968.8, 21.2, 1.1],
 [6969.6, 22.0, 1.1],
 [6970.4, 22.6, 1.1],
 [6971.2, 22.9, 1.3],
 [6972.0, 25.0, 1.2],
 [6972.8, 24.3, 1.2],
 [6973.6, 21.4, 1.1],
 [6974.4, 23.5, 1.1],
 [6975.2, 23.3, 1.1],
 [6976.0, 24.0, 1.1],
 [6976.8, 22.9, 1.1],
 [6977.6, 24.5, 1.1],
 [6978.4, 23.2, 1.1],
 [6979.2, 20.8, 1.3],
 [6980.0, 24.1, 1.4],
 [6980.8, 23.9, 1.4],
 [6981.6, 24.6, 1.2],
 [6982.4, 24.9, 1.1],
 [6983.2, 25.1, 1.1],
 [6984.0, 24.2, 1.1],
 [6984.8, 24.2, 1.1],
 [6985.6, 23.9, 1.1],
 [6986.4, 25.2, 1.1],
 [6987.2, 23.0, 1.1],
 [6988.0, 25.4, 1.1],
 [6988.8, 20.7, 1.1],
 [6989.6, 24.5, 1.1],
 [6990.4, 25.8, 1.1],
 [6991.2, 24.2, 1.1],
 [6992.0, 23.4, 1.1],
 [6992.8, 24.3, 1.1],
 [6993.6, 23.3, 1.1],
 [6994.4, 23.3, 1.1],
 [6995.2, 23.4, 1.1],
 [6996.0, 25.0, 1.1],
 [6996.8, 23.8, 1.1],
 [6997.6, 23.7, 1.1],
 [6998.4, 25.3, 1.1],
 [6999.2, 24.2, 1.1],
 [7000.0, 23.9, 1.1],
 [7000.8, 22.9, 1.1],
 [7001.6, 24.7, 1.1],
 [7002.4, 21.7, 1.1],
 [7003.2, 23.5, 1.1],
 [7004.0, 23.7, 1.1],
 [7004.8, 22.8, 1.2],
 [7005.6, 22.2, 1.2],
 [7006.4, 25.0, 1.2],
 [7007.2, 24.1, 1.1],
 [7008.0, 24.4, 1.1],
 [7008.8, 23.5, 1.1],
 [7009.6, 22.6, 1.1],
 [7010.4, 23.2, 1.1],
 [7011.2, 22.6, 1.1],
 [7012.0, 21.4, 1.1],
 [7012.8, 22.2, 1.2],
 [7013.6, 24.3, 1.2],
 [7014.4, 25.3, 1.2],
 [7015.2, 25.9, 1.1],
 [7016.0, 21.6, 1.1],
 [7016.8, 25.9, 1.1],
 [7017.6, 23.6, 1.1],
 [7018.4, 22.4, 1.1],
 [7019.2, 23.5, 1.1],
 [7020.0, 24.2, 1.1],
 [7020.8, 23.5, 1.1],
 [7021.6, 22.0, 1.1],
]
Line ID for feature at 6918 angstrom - Halpha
